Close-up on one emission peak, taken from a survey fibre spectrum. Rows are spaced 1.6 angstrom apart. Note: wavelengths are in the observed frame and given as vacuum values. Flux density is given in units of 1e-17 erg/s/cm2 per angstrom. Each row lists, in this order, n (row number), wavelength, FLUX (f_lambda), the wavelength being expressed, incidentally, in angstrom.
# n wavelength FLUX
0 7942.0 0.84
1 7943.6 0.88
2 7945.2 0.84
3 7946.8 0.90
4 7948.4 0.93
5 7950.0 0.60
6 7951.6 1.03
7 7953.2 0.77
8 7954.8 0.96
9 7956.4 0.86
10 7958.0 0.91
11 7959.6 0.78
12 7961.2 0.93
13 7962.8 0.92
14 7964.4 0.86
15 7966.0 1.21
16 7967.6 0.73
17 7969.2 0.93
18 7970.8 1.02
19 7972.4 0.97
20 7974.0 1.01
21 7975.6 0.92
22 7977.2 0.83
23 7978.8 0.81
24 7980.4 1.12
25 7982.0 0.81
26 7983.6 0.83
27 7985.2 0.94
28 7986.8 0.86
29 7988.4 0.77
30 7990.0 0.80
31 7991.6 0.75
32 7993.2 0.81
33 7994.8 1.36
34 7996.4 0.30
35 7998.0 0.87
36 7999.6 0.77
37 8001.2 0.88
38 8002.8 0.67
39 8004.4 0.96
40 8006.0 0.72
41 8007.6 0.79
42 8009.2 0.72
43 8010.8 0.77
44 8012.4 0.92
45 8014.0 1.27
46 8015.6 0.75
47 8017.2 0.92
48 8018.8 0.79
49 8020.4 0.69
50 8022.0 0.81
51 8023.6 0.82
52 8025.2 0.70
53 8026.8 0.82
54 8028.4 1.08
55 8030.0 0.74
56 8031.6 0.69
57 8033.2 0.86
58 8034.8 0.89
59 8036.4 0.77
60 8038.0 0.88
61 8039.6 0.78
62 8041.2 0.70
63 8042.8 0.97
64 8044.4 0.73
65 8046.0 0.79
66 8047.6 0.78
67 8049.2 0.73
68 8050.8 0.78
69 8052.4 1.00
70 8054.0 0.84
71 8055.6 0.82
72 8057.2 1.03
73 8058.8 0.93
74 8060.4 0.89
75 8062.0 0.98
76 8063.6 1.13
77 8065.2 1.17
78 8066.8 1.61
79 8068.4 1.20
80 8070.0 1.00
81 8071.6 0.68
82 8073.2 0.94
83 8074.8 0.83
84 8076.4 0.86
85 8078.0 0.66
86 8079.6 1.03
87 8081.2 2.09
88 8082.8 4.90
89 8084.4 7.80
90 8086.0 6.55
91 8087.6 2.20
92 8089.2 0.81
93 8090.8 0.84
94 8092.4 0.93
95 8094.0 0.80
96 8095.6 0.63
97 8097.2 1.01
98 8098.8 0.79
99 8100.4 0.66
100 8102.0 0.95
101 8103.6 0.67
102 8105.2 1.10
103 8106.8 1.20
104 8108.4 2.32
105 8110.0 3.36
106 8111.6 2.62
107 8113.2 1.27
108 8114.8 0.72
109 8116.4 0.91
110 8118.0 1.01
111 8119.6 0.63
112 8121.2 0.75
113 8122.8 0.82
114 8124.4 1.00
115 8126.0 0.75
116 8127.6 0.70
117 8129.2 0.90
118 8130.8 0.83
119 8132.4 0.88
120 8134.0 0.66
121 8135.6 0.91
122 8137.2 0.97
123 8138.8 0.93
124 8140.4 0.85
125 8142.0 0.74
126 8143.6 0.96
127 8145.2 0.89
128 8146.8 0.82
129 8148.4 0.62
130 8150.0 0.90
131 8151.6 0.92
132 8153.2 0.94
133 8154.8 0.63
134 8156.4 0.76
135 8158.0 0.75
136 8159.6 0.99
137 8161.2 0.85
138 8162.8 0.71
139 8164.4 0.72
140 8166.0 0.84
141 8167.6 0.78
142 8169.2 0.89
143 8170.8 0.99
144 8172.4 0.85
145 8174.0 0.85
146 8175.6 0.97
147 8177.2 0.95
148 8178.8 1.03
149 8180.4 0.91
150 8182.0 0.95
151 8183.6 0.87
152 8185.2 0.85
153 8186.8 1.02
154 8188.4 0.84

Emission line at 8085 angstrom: Halpha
